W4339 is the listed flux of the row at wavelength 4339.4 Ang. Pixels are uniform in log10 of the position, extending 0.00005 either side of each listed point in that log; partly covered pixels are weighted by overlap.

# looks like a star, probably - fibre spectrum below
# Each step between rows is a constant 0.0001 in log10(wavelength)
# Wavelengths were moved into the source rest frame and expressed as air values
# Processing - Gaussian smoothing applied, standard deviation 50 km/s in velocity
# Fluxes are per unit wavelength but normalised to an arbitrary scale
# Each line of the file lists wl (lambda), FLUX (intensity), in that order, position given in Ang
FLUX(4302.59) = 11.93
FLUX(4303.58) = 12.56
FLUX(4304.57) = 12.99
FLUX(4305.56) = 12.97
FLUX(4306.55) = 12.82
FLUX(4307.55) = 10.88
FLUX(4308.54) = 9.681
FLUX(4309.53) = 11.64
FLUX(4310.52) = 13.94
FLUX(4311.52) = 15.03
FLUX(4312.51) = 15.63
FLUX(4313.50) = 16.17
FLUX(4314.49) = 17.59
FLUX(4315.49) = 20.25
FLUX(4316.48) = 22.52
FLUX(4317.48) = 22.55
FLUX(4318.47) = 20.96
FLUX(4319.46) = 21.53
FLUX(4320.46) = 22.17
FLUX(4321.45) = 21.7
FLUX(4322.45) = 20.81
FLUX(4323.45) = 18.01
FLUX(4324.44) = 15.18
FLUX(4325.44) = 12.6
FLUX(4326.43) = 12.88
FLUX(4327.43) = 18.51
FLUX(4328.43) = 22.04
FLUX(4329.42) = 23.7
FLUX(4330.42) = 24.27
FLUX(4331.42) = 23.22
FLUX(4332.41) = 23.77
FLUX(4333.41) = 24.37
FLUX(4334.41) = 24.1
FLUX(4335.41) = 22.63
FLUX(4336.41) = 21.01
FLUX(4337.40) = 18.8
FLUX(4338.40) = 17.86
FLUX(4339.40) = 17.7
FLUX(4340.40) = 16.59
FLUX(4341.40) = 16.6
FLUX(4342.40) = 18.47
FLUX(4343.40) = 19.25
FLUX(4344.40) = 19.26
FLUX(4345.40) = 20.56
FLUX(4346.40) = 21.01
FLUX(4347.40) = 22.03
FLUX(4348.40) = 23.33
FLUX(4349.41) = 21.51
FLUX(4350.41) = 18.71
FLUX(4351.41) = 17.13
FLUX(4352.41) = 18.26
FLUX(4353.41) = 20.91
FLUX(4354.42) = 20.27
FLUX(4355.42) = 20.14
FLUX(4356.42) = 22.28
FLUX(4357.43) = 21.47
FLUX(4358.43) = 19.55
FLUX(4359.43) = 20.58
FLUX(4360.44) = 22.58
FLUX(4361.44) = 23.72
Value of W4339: 17.7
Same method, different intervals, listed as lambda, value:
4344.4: 19.26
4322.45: 20.81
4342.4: 18.47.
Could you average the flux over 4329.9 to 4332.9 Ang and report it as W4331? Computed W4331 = 23.8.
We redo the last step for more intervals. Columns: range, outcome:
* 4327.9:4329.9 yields 22.8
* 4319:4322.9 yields 21.5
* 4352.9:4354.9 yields 20.5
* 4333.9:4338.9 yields 20.9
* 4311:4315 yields 16.1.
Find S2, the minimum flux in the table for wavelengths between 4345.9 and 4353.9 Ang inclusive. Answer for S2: 17.13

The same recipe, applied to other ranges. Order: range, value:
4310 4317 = 13.94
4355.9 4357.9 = 21.47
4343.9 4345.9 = 19.26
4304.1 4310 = 9.681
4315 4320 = 20.25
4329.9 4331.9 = 23.22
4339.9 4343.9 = 16.59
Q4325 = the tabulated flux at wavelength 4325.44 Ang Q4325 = 12.6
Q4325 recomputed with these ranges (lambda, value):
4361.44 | 23.72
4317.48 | 22.55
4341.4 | 16.6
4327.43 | 18.51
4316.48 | 22.52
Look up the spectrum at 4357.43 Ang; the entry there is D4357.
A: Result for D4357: 21.47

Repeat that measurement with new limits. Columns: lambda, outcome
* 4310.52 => 13.94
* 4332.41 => 23.77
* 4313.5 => 16.17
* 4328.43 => 22.04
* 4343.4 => 19.25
